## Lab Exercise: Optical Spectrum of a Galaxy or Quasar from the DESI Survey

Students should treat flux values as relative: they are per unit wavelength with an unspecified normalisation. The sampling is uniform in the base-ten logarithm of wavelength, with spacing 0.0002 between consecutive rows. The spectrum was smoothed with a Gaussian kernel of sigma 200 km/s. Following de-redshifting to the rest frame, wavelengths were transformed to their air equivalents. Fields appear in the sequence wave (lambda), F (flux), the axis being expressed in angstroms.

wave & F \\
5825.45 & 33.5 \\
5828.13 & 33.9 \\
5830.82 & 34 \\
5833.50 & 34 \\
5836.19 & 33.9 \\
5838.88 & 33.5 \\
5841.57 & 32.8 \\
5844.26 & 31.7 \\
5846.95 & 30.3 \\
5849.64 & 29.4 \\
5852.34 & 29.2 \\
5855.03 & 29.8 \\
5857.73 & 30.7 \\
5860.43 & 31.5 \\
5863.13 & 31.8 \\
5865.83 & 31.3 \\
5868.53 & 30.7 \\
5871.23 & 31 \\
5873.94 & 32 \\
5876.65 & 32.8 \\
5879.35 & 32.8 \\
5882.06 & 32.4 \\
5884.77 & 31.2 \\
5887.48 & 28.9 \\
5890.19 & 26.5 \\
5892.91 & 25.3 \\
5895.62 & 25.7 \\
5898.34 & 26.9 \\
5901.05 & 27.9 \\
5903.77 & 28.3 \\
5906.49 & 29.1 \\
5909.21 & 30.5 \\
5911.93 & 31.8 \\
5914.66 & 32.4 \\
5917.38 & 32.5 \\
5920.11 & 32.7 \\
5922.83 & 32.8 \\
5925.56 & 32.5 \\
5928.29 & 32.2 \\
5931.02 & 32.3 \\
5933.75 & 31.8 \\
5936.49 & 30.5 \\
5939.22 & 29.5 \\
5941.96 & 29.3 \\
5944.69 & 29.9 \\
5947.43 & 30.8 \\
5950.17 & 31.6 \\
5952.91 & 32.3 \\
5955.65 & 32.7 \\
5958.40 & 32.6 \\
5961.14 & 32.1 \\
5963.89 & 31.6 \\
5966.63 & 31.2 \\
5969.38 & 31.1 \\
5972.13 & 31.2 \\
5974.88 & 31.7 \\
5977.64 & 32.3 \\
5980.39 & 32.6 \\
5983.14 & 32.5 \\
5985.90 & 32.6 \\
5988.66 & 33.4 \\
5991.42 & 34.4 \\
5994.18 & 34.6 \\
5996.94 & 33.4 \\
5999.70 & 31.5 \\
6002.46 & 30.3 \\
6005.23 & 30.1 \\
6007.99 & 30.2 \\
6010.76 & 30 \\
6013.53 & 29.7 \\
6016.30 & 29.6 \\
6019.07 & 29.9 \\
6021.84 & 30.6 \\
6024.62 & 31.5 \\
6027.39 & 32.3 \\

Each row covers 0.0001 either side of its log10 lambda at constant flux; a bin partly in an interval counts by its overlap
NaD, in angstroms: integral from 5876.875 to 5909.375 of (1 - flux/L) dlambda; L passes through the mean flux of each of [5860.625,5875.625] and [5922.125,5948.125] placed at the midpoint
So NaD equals 2.52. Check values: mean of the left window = 31.4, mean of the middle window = 28.9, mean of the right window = 31.1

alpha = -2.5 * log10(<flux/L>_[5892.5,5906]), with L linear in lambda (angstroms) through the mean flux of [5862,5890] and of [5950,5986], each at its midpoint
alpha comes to 0.16 mag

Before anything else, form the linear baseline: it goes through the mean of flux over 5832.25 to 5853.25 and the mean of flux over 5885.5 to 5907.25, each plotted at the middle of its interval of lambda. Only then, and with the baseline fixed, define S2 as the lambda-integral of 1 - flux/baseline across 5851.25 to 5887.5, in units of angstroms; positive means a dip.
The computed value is -2.0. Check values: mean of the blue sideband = 31.9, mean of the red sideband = 27.4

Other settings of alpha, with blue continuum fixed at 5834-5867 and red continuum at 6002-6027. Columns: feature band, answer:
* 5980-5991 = -0.08 mag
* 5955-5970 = -0.04 mag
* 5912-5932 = -0.05 mag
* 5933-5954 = 0.00 mag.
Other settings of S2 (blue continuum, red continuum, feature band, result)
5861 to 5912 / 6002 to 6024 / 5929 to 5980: -2.45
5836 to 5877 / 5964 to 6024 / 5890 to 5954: 2.34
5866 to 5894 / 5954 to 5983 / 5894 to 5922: 1.02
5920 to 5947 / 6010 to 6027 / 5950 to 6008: -2.58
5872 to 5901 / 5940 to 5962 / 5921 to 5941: -0.58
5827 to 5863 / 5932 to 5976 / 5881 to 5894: 1.14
